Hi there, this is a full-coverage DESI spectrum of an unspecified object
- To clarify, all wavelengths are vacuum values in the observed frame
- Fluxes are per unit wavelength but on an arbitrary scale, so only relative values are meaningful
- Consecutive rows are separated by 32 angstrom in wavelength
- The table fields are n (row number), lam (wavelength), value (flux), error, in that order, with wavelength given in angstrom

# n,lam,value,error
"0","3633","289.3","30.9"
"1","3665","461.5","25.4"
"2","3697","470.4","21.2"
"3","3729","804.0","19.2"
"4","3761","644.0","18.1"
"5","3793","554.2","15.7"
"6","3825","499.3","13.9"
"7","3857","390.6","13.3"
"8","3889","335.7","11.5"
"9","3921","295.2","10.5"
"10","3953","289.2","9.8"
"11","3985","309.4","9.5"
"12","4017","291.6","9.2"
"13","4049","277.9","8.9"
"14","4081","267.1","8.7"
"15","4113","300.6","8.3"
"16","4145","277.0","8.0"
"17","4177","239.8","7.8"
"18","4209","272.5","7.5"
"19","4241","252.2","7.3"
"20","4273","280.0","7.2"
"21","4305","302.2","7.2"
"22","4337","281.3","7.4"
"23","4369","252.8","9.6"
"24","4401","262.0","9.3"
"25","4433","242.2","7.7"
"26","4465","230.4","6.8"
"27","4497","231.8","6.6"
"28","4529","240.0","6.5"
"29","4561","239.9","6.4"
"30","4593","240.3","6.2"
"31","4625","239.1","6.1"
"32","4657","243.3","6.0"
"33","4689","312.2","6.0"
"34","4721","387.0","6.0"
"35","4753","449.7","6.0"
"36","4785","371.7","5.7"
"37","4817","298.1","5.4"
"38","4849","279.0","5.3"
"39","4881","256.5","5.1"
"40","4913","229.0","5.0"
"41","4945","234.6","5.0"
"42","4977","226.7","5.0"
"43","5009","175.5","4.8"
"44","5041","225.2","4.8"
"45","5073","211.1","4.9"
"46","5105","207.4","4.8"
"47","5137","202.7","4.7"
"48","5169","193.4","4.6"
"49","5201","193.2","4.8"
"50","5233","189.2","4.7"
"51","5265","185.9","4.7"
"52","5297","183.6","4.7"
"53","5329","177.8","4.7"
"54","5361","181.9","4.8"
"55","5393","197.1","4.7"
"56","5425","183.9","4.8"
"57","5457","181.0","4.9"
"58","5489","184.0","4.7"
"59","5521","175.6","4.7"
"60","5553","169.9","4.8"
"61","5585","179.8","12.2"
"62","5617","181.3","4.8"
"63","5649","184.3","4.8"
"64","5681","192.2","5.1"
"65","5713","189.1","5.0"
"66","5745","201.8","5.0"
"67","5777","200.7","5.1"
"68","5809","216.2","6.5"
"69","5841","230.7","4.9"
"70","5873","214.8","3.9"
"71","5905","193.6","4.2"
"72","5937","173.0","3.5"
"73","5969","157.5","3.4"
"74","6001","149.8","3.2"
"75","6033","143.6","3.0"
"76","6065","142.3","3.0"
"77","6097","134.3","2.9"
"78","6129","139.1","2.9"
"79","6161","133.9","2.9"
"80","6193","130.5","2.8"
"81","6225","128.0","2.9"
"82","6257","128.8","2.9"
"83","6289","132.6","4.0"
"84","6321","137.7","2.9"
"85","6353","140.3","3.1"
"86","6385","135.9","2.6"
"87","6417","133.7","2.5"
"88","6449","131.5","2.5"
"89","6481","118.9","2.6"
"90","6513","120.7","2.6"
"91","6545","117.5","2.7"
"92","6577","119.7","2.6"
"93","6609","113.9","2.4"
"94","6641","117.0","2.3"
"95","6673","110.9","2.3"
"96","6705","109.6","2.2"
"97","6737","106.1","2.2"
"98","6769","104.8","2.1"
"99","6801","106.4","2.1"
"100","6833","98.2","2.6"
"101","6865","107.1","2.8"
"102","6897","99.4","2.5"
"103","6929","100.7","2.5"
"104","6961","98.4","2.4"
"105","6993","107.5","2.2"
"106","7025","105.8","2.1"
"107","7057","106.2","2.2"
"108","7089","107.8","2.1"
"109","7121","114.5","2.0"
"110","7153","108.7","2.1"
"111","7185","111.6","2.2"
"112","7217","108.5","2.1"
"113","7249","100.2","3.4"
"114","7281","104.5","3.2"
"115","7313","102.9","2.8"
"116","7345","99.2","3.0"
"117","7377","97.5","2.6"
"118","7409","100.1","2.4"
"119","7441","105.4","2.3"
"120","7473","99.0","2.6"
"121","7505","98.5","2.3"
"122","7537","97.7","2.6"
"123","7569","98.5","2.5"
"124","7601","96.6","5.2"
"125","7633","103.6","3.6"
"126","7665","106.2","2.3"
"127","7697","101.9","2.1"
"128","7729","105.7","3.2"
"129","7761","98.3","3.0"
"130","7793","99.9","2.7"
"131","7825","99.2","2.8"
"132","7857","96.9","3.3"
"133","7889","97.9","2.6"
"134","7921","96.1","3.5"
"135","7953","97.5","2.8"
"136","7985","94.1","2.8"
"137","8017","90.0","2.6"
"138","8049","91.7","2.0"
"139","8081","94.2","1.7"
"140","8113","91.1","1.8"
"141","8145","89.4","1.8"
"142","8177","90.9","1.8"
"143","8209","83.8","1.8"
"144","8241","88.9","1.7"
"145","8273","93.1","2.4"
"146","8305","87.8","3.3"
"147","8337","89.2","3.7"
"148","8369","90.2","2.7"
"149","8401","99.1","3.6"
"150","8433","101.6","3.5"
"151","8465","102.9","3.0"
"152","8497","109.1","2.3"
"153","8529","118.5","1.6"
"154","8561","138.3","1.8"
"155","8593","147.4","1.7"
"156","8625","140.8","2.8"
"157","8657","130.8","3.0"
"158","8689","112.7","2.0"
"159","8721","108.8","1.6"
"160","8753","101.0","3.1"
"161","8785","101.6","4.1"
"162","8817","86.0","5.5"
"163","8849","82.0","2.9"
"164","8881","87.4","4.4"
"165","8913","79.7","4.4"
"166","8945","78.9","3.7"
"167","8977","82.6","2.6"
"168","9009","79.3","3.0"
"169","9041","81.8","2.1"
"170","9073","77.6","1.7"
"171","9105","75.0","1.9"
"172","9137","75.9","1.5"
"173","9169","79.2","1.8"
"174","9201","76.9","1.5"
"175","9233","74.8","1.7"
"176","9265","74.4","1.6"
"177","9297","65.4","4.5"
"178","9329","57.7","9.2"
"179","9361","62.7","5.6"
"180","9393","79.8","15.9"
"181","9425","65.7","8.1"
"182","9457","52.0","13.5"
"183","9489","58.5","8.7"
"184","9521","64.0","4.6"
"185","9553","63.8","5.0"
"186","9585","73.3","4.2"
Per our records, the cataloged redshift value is 2.071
